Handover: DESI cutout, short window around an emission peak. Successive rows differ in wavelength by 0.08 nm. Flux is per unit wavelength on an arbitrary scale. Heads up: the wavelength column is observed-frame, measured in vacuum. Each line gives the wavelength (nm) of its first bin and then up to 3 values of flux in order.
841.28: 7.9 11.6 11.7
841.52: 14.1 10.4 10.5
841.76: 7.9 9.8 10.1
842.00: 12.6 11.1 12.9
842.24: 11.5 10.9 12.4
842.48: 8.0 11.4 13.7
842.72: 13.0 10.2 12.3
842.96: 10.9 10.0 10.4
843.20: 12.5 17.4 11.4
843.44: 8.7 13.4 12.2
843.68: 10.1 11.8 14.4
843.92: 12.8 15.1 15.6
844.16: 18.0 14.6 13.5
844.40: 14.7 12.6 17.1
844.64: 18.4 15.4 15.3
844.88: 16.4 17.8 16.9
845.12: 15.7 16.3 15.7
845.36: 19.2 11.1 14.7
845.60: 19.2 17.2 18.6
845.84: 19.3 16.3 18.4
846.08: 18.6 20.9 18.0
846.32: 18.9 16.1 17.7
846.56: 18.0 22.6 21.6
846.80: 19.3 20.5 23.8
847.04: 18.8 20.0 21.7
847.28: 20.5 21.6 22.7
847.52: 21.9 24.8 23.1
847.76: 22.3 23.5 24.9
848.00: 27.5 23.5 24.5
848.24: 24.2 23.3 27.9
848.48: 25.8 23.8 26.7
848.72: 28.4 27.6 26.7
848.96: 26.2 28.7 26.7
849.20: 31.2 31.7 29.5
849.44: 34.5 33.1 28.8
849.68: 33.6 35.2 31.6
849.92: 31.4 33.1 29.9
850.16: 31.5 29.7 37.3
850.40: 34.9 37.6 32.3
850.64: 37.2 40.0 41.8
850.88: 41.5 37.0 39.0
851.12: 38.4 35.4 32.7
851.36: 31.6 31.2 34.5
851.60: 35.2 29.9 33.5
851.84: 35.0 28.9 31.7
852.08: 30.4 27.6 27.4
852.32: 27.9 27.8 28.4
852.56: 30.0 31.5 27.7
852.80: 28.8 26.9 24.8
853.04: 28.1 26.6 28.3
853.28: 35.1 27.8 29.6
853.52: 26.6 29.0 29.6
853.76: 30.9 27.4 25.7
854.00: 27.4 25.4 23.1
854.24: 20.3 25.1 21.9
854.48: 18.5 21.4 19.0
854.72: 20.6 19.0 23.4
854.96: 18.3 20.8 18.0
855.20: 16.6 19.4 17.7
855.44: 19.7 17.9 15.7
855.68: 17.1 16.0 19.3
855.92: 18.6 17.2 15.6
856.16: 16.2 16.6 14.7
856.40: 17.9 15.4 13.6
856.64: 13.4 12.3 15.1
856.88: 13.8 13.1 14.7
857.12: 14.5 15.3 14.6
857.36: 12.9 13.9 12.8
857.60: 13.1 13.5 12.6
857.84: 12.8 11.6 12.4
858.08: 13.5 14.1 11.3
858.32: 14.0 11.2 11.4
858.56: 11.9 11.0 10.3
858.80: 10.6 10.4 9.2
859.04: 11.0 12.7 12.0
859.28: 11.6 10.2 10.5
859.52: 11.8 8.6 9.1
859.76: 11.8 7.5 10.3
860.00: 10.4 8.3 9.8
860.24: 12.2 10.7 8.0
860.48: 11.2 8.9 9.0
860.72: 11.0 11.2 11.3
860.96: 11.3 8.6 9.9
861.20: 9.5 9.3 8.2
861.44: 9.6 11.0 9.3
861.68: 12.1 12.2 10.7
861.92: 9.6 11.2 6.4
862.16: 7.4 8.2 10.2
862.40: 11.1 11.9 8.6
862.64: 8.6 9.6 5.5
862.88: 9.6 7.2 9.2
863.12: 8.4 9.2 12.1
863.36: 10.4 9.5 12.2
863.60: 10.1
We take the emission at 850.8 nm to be H-alpha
